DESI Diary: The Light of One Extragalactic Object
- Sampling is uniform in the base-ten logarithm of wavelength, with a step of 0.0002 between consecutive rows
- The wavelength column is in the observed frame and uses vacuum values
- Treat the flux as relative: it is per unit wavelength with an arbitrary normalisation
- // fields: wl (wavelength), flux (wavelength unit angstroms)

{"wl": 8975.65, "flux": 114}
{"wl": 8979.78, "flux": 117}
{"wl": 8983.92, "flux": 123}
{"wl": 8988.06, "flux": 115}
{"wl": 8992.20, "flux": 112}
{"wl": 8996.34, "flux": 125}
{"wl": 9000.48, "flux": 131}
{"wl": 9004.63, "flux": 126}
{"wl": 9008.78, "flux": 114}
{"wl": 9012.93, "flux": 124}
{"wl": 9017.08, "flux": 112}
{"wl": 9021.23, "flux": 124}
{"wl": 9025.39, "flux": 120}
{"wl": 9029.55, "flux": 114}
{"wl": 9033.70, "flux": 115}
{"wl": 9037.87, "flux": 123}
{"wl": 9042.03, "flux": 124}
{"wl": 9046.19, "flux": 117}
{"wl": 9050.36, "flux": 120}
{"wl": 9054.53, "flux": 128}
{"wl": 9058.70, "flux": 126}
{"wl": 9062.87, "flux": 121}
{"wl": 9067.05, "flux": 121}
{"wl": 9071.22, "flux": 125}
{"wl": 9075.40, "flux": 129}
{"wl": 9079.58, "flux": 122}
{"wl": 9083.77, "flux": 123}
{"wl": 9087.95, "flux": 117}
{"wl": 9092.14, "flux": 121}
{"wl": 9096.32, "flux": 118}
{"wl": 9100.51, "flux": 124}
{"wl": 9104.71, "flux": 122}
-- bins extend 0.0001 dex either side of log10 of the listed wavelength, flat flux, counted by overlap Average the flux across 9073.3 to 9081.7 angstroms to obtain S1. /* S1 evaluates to 125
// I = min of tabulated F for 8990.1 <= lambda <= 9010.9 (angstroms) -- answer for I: 112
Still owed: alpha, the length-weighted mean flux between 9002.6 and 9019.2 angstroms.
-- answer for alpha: 119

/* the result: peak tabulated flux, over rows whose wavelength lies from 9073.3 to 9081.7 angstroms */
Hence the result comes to 129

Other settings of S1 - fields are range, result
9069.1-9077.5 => 127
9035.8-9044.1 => 124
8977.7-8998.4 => 118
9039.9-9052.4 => 120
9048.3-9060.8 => 125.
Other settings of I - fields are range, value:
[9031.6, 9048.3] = 115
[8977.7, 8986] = 117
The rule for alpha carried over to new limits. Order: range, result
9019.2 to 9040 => 119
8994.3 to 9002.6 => 128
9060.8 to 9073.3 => 122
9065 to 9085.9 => 124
